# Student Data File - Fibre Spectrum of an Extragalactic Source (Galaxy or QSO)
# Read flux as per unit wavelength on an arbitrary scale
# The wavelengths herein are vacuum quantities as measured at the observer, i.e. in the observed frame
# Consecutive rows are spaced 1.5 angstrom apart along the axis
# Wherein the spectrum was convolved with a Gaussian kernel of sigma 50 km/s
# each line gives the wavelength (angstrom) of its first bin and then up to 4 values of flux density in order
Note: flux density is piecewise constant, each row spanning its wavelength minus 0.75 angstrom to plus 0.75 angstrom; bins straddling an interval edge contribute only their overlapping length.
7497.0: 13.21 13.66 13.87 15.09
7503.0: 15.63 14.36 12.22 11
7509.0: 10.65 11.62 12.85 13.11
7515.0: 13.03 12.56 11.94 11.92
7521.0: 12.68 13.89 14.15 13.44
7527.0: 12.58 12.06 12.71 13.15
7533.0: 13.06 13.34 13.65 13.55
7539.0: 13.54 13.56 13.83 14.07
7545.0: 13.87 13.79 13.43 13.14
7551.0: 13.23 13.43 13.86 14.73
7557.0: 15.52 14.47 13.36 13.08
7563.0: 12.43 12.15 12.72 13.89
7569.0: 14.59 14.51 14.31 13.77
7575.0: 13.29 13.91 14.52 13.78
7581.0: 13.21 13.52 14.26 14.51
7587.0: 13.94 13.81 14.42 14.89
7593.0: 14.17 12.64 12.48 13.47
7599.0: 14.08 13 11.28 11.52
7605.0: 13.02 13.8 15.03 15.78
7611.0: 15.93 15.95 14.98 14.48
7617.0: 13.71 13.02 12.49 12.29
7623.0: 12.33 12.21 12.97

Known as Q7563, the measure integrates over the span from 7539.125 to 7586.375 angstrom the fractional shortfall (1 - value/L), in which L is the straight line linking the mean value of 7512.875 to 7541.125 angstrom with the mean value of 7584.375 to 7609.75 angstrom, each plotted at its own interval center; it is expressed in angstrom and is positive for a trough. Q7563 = -1.5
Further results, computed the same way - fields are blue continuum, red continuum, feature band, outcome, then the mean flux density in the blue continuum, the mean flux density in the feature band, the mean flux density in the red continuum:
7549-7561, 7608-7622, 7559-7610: 1.97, 14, 13.6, 14.4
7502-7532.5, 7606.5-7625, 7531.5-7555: -0.77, 12.8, 13.6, 14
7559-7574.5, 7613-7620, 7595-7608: 0.81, 13.5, 13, 13.9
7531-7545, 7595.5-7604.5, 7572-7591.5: -1.58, 13.6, 14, 12.7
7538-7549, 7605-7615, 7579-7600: 1.22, 13.7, 13.8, 15.1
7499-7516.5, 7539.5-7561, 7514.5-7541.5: 0.76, 13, 13.1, 13.9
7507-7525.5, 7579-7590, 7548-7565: -0.34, 12.5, 13.6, 13.9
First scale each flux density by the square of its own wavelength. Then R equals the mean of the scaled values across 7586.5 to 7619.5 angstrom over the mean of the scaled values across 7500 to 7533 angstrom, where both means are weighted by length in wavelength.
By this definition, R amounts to 1.10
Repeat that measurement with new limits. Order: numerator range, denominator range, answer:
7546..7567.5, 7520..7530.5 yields 1.05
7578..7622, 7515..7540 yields 1.08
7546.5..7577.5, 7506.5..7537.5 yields 1.09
